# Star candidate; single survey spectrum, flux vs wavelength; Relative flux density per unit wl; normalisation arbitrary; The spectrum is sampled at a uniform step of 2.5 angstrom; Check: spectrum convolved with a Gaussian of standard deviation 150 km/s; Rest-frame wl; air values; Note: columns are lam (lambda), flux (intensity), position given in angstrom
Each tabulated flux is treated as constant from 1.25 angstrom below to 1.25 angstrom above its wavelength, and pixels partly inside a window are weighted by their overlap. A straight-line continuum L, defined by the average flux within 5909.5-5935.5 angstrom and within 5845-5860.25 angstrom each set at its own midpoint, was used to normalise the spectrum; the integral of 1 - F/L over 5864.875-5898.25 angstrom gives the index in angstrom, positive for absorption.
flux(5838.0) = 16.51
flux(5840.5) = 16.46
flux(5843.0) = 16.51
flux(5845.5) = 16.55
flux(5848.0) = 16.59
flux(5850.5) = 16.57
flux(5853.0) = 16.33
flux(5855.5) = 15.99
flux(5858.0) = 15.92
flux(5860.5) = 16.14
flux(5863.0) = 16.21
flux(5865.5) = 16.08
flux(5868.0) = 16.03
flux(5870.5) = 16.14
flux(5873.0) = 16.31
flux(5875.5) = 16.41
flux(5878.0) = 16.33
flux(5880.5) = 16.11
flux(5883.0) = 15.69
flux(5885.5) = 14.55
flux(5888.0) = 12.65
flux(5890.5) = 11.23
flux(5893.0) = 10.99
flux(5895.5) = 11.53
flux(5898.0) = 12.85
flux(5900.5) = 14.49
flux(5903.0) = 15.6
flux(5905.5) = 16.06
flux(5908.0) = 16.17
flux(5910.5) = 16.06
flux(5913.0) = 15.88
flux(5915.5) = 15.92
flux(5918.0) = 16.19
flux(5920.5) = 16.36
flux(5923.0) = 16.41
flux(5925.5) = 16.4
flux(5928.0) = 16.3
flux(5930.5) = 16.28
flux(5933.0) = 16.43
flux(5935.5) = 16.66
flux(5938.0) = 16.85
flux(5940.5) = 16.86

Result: 3.6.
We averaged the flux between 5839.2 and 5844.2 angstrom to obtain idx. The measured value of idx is 16.5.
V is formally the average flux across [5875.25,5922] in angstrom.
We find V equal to 14.8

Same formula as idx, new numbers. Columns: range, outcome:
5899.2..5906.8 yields 15.4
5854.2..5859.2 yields 16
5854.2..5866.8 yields 16.1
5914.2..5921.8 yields 16.2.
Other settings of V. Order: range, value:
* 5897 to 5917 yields 15.4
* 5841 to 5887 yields 16.1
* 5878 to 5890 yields 14.7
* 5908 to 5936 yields 16.2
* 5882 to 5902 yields 13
